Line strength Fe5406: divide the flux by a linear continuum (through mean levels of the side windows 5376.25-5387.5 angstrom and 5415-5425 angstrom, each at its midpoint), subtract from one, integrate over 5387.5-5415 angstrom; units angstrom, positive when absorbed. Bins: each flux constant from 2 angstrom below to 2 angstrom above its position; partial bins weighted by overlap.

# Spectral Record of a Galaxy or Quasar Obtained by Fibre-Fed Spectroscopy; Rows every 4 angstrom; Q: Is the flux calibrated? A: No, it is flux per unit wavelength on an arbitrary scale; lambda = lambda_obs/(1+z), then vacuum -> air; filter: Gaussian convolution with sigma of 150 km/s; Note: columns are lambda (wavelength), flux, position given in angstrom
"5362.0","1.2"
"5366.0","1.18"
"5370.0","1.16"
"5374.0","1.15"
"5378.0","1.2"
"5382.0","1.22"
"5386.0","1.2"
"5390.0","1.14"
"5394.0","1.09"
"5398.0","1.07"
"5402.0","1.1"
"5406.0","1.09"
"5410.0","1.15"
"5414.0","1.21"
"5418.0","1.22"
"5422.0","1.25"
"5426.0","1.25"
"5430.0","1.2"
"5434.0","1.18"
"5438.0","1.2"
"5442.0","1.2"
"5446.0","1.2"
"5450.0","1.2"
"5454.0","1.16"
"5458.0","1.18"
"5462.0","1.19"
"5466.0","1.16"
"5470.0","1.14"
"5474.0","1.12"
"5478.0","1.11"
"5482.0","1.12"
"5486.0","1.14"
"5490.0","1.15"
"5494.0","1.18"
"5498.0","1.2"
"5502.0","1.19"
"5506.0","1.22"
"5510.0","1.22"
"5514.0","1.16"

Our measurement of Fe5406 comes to 2.28 angstrom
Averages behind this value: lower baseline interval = 1.21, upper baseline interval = 1.23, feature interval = 1.12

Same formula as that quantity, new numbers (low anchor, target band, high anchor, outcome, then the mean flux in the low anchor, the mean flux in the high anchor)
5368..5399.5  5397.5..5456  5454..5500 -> -1.36 angstrom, 1.16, 1.15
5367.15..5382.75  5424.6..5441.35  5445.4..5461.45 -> -0.32 angstrom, 1.18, 1.18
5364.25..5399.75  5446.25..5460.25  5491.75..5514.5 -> -0.03 angstrom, 1.16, 1.2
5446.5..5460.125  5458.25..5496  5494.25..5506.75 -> 1.37 angstrom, 1.18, 1.2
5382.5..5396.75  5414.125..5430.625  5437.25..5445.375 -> -0.69 angstrom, 1.15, 1.2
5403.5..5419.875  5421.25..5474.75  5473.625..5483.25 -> -2.33 angstrom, 1.17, 1.12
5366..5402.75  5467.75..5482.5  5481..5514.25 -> 0.62 angstrom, 1.15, 1.18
